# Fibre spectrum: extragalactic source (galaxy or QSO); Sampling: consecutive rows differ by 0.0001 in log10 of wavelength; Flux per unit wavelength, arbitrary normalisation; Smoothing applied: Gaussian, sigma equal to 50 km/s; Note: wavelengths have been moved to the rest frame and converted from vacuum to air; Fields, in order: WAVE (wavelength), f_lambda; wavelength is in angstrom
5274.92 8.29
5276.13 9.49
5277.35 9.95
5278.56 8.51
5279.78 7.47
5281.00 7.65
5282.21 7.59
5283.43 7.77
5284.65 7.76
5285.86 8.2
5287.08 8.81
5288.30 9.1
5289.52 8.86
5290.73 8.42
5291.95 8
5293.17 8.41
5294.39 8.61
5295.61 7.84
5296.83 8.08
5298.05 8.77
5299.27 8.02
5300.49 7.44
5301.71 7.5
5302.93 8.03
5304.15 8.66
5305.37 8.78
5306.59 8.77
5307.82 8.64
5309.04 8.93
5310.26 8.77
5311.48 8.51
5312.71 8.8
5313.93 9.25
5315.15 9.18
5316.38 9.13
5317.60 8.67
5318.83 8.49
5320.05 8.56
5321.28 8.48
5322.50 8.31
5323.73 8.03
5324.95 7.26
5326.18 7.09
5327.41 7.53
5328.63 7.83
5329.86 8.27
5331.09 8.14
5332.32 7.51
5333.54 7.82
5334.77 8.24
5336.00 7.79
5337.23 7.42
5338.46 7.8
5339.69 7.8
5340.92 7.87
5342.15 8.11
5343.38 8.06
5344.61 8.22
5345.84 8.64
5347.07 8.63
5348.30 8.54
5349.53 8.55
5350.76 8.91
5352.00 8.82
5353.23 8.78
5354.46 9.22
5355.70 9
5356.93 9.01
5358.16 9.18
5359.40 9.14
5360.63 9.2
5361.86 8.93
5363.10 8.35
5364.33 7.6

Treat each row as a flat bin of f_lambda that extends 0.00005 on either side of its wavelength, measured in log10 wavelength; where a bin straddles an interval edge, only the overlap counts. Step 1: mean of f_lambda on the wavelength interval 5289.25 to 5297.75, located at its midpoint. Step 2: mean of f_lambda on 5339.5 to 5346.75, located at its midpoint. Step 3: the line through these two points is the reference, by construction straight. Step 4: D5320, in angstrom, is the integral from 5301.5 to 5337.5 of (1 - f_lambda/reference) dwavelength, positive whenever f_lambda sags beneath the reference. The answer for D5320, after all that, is -0.3 angstrom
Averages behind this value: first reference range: 8.31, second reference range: 8.16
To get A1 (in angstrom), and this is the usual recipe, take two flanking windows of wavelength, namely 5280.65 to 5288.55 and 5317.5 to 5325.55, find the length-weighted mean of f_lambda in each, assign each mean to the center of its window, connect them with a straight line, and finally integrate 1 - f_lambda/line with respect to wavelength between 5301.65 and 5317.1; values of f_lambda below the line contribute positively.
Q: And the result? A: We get -1.0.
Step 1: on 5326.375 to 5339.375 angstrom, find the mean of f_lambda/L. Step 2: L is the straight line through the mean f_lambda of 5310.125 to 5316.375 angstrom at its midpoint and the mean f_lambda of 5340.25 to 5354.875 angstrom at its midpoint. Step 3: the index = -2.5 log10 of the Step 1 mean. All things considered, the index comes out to 0.12 mag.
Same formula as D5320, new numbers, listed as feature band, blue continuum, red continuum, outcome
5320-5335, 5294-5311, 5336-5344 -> 0.2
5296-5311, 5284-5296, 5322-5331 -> -0.3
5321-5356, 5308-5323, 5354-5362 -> 3.1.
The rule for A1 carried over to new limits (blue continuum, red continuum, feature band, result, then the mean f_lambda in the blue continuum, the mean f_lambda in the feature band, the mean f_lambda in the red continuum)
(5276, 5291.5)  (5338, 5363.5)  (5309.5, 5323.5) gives -0.37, 8.39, 8.72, 8.62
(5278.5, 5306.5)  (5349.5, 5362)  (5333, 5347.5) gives 1.28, 8.19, 8.02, 9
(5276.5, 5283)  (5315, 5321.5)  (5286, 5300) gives -0.02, 8.26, 8.43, 8.73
